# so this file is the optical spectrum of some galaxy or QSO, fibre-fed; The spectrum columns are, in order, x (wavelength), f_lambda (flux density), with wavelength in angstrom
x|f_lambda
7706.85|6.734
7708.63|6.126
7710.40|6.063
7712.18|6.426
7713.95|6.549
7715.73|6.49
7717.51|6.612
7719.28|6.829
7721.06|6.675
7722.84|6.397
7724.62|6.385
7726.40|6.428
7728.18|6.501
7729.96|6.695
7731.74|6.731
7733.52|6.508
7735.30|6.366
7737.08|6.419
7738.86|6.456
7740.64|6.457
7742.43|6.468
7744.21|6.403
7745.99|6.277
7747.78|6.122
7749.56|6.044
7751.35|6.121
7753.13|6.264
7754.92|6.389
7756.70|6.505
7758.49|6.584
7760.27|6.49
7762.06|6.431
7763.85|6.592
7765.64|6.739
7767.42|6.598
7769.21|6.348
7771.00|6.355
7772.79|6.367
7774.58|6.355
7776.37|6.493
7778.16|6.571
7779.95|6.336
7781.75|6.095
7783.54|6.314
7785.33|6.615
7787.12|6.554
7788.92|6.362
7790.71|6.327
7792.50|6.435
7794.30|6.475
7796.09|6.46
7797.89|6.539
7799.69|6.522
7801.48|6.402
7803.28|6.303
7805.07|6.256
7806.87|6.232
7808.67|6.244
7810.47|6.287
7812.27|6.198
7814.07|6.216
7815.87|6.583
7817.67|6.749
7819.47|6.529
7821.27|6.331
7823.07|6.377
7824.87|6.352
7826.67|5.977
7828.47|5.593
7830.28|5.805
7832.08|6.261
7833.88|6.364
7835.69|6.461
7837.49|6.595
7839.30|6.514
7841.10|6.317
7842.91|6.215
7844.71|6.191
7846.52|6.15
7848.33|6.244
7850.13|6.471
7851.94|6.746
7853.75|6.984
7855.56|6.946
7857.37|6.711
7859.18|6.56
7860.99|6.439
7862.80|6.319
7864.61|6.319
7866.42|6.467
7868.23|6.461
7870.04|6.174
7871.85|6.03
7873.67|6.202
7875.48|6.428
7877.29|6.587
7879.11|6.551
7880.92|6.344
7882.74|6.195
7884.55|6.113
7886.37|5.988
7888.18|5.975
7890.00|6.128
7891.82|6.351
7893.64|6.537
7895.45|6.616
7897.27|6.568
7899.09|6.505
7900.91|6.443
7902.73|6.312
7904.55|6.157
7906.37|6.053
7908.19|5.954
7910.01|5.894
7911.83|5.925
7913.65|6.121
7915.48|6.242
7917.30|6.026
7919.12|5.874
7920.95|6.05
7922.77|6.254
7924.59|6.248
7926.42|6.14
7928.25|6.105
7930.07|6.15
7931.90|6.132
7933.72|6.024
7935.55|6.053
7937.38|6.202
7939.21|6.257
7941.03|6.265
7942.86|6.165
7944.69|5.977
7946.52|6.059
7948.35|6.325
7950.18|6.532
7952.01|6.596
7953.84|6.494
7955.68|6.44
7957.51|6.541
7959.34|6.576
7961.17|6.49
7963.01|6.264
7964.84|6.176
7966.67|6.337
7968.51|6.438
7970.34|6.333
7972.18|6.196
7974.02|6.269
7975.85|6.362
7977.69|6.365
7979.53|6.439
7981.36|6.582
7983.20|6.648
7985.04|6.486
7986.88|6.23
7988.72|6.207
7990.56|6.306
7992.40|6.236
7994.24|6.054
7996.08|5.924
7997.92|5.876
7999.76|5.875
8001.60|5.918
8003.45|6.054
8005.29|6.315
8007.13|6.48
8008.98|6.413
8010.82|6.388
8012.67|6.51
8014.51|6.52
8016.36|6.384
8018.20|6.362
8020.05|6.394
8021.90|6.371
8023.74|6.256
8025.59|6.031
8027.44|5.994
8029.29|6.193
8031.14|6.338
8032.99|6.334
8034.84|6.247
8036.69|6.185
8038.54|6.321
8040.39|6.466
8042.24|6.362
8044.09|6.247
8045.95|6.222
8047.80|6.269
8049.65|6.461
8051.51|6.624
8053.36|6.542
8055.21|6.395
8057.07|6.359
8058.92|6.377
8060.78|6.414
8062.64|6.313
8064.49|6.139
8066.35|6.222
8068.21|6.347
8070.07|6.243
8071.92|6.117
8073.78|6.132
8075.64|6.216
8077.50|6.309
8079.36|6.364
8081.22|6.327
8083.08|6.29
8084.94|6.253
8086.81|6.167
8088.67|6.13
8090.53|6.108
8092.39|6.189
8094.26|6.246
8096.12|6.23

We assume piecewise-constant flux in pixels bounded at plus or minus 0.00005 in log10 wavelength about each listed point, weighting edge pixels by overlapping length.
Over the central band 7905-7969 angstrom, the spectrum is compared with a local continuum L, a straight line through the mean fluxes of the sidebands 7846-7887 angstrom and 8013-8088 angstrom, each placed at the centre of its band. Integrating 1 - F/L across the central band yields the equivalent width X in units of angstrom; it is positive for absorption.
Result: 1.6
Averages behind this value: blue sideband 6.41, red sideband 6.3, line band 6.21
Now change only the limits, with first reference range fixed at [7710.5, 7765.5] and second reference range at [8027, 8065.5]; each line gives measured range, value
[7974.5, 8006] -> 0.6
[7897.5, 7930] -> 1.2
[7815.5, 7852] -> 0.6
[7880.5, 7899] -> 0.3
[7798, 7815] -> 0.3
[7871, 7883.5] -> 0.1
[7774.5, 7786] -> 0.1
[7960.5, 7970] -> 0.0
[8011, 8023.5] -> -0.1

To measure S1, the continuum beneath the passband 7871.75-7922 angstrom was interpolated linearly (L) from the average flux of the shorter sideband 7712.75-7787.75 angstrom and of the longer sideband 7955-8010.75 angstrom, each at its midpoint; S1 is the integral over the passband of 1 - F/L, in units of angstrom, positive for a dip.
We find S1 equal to 1.0 angstrom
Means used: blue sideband 6.45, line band 6.22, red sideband 6.3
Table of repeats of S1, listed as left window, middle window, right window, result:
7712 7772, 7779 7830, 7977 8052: 0.7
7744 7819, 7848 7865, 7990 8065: -0.6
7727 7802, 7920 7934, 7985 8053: 0.4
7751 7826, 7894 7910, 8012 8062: 0.2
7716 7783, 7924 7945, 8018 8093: 0.7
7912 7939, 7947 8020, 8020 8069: -1.4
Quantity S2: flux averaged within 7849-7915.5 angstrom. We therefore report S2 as 6.35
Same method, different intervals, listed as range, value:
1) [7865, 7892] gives 6.26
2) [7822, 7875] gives 6.35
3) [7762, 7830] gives 6.38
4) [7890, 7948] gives 6.18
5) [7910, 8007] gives 6.23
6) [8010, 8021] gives 6.42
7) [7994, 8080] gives 6.28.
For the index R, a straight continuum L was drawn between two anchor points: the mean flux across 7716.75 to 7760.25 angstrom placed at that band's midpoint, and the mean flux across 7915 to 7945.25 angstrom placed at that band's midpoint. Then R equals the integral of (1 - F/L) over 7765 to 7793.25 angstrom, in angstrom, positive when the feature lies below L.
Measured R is -0.2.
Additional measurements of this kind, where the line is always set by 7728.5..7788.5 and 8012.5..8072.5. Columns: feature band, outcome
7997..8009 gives 0.4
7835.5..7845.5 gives 0.0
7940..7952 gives 0.2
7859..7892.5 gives 0.5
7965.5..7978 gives 0.0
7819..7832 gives 0.5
